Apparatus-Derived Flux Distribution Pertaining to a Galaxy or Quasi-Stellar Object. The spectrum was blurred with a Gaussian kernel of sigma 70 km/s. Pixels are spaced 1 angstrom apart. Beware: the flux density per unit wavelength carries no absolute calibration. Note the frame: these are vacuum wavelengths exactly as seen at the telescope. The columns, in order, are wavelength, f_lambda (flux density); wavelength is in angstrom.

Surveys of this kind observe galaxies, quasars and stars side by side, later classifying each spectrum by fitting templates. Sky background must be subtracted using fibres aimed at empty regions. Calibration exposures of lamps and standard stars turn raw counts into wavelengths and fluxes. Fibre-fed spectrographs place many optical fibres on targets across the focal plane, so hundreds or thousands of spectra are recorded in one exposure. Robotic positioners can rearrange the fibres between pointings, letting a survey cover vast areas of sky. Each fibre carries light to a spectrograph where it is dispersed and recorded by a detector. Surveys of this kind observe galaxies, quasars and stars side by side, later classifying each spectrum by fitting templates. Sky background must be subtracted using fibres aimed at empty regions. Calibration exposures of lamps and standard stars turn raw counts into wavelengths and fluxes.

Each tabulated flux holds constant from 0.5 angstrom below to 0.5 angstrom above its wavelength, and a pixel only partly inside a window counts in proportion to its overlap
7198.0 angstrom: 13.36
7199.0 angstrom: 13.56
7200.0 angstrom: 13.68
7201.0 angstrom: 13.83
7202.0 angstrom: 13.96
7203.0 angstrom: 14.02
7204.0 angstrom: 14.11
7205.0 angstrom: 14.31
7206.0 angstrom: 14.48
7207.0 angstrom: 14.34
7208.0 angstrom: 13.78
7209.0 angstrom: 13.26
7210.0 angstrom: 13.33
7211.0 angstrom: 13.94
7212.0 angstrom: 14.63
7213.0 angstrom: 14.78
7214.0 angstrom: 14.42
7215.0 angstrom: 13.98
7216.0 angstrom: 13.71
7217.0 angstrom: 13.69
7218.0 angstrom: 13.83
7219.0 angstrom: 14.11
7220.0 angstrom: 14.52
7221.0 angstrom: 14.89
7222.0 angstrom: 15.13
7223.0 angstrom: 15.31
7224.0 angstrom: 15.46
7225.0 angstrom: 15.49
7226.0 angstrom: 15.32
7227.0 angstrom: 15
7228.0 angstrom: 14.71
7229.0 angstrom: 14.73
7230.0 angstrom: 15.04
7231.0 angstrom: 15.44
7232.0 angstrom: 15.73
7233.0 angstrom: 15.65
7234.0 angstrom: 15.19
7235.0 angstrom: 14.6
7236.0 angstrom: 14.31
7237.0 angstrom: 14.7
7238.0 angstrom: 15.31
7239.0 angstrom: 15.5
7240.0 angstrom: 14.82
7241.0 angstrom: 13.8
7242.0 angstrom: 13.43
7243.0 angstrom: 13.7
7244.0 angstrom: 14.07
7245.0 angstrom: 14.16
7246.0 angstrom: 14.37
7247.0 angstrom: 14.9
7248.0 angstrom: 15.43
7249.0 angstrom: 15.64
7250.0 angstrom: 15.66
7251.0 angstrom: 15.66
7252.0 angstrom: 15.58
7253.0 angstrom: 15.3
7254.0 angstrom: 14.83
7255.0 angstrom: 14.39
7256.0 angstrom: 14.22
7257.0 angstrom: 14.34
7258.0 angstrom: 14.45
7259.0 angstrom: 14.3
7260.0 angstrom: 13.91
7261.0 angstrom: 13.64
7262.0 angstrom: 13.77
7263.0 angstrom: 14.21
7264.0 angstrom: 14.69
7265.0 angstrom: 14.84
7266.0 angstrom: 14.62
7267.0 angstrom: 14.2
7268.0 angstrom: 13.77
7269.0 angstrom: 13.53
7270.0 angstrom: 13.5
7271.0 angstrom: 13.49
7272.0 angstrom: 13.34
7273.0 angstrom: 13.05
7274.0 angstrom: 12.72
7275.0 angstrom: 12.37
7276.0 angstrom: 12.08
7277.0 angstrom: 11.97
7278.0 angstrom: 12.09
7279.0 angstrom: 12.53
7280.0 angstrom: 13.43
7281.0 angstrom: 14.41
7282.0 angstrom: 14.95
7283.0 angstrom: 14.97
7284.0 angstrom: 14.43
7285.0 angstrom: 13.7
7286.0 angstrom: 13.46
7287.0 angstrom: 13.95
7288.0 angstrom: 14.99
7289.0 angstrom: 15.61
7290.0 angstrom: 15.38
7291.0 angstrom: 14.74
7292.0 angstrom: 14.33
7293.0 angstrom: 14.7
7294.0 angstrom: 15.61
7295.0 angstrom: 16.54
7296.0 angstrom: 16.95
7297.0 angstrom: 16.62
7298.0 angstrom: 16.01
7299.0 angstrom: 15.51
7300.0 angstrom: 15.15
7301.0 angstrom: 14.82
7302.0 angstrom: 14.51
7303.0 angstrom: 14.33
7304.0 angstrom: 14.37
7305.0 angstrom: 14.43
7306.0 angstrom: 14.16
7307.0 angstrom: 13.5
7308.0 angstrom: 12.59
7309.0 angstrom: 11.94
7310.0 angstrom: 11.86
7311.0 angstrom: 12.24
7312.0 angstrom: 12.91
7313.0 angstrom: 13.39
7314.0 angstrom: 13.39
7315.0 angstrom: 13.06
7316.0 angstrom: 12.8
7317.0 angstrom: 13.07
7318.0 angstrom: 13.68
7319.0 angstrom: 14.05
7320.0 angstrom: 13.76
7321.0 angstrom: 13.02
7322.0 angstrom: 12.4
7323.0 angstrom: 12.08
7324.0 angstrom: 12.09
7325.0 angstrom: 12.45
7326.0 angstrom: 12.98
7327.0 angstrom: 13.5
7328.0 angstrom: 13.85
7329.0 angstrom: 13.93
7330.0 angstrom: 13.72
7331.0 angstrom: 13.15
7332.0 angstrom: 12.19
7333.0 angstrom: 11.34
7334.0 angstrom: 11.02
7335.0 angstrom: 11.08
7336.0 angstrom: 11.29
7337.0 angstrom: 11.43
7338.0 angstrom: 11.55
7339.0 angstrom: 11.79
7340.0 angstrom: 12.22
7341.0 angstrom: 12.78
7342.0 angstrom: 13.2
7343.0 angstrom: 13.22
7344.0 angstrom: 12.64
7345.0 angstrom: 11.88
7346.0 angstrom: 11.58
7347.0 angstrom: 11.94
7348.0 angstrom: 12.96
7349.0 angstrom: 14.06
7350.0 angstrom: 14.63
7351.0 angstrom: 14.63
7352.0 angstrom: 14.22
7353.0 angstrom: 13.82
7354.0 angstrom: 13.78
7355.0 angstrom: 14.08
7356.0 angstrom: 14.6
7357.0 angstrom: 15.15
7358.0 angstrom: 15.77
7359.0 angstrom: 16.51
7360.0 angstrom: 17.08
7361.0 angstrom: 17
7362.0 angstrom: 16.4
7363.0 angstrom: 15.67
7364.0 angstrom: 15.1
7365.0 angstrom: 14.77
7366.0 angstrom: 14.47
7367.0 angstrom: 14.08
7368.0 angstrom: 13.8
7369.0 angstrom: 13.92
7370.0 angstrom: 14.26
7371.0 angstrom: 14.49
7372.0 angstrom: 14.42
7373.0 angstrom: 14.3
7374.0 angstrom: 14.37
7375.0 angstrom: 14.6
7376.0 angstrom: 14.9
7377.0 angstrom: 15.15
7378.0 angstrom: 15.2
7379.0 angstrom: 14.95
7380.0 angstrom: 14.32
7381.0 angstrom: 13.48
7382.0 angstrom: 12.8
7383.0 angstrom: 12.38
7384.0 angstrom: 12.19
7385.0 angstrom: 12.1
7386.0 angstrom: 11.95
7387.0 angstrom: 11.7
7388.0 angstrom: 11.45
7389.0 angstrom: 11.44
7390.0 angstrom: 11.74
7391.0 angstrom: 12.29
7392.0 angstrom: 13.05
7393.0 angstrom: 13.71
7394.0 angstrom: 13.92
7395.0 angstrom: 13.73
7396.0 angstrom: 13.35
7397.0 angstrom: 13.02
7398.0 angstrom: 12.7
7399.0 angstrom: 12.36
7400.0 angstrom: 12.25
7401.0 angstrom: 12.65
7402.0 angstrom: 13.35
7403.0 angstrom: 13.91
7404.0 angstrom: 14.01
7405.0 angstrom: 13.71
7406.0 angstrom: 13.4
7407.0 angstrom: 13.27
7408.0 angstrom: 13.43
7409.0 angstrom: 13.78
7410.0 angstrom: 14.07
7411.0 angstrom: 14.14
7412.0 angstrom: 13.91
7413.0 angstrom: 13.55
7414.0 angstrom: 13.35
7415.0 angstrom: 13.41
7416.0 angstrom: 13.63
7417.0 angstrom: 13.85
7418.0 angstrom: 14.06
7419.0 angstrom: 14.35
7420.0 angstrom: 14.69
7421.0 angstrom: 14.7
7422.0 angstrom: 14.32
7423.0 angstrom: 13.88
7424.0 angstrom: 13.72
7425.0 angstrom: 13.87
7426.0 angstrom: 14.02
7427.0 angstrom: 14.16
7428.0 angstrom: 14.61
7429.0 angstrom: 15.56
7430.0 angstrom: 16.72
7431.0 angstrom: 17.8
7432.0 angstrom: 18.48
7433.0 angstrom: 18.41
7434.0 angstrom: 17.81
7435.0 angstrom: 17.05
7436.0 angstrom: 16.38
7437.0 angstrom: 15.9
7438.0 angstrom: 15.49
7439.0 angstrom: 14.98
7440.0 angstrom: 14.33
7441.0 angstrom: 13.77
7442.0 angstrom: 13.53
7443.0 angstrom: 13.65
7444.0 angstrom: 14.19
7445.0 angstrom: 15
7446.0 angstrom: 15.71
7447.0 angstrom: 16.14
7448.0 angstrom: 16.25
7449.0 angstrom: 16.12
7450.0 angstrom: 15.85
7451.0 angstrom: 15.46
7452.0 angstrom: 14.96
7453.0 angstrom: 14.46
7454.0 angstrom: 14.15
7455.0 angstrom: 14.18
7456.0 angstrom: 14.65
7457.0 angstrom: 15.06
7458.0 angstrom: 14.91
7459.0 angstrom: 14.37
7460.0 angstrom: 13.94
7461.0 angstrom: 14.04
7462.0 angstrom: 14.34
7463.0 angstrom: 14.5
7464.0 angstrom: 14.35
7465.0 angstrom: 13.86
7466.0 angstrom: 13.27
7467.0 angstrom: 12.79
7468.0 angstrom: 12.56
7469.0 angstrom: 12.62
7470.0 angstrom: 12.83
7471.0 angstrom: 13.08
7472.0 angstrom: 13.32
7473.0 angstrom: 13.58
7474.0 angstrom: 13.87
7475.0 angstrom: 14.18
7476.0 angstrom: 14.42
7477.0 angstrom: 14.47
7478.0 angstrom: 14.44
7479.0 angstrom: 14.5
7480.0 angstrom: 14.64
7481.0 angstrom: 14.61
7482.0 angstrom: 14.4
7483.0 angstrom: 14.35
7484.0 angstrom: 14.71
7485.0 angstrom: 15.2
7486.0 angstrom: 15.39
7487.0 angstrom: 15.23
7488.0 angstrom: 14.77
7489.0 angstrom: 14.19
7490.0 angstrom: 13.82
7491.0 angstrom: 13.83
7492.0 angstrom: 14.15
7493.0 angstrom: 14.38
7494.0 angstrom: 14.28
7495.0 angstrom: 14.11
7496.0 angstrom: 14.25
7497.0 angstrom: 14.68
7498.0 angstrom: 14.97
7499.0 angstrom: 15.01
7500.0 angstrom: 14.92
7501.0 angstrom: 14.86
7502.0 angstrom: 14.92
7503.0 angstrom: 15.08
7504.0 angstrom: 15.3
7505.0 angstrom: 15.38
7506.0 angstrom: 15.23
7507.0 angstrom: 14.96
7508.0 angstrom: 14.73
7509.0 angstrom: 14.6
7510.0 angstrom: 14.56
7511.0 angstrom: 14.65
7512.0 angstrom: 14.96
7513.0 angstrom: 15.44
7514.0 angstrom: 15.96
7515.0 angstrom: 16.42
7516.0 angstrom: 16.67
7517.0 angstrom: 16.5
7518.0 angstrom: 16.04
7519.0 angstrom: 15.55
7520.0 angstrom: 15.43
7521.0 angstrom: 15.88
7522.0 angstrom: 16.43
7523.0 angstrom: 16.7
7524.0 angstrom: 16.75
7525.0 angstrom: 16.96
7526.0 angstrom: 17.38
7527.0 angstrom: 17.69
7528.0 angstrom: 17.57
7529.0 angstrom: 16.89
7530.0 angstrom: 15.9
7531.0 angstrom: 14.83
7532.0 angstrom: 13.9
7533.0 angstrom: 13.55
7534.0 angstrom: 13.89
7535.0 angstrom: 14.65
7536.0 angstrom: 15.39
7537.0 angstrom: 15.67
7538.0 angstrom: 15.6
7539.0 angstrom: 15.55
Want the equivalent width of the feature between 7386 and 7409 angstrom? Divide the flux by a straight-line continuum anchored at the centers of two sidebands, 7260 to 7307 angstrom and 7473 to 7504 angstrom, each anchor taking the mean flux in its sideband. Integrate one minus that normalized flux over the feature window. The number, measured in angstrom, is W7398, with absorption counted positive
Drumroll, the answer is 2.4 angstrom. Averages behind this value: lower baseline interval 14.3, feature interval 12.9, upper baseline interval 14.6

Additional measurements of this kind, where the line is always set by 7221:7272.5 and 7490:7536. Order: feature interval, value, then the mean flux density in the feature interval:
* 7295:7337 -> 4.0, 13.4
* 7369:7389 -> 1.9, 13.6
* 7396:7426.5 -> 2.9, 13.6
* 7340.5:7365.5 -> 1.1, 14.3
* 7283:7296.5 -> -0.2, 15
